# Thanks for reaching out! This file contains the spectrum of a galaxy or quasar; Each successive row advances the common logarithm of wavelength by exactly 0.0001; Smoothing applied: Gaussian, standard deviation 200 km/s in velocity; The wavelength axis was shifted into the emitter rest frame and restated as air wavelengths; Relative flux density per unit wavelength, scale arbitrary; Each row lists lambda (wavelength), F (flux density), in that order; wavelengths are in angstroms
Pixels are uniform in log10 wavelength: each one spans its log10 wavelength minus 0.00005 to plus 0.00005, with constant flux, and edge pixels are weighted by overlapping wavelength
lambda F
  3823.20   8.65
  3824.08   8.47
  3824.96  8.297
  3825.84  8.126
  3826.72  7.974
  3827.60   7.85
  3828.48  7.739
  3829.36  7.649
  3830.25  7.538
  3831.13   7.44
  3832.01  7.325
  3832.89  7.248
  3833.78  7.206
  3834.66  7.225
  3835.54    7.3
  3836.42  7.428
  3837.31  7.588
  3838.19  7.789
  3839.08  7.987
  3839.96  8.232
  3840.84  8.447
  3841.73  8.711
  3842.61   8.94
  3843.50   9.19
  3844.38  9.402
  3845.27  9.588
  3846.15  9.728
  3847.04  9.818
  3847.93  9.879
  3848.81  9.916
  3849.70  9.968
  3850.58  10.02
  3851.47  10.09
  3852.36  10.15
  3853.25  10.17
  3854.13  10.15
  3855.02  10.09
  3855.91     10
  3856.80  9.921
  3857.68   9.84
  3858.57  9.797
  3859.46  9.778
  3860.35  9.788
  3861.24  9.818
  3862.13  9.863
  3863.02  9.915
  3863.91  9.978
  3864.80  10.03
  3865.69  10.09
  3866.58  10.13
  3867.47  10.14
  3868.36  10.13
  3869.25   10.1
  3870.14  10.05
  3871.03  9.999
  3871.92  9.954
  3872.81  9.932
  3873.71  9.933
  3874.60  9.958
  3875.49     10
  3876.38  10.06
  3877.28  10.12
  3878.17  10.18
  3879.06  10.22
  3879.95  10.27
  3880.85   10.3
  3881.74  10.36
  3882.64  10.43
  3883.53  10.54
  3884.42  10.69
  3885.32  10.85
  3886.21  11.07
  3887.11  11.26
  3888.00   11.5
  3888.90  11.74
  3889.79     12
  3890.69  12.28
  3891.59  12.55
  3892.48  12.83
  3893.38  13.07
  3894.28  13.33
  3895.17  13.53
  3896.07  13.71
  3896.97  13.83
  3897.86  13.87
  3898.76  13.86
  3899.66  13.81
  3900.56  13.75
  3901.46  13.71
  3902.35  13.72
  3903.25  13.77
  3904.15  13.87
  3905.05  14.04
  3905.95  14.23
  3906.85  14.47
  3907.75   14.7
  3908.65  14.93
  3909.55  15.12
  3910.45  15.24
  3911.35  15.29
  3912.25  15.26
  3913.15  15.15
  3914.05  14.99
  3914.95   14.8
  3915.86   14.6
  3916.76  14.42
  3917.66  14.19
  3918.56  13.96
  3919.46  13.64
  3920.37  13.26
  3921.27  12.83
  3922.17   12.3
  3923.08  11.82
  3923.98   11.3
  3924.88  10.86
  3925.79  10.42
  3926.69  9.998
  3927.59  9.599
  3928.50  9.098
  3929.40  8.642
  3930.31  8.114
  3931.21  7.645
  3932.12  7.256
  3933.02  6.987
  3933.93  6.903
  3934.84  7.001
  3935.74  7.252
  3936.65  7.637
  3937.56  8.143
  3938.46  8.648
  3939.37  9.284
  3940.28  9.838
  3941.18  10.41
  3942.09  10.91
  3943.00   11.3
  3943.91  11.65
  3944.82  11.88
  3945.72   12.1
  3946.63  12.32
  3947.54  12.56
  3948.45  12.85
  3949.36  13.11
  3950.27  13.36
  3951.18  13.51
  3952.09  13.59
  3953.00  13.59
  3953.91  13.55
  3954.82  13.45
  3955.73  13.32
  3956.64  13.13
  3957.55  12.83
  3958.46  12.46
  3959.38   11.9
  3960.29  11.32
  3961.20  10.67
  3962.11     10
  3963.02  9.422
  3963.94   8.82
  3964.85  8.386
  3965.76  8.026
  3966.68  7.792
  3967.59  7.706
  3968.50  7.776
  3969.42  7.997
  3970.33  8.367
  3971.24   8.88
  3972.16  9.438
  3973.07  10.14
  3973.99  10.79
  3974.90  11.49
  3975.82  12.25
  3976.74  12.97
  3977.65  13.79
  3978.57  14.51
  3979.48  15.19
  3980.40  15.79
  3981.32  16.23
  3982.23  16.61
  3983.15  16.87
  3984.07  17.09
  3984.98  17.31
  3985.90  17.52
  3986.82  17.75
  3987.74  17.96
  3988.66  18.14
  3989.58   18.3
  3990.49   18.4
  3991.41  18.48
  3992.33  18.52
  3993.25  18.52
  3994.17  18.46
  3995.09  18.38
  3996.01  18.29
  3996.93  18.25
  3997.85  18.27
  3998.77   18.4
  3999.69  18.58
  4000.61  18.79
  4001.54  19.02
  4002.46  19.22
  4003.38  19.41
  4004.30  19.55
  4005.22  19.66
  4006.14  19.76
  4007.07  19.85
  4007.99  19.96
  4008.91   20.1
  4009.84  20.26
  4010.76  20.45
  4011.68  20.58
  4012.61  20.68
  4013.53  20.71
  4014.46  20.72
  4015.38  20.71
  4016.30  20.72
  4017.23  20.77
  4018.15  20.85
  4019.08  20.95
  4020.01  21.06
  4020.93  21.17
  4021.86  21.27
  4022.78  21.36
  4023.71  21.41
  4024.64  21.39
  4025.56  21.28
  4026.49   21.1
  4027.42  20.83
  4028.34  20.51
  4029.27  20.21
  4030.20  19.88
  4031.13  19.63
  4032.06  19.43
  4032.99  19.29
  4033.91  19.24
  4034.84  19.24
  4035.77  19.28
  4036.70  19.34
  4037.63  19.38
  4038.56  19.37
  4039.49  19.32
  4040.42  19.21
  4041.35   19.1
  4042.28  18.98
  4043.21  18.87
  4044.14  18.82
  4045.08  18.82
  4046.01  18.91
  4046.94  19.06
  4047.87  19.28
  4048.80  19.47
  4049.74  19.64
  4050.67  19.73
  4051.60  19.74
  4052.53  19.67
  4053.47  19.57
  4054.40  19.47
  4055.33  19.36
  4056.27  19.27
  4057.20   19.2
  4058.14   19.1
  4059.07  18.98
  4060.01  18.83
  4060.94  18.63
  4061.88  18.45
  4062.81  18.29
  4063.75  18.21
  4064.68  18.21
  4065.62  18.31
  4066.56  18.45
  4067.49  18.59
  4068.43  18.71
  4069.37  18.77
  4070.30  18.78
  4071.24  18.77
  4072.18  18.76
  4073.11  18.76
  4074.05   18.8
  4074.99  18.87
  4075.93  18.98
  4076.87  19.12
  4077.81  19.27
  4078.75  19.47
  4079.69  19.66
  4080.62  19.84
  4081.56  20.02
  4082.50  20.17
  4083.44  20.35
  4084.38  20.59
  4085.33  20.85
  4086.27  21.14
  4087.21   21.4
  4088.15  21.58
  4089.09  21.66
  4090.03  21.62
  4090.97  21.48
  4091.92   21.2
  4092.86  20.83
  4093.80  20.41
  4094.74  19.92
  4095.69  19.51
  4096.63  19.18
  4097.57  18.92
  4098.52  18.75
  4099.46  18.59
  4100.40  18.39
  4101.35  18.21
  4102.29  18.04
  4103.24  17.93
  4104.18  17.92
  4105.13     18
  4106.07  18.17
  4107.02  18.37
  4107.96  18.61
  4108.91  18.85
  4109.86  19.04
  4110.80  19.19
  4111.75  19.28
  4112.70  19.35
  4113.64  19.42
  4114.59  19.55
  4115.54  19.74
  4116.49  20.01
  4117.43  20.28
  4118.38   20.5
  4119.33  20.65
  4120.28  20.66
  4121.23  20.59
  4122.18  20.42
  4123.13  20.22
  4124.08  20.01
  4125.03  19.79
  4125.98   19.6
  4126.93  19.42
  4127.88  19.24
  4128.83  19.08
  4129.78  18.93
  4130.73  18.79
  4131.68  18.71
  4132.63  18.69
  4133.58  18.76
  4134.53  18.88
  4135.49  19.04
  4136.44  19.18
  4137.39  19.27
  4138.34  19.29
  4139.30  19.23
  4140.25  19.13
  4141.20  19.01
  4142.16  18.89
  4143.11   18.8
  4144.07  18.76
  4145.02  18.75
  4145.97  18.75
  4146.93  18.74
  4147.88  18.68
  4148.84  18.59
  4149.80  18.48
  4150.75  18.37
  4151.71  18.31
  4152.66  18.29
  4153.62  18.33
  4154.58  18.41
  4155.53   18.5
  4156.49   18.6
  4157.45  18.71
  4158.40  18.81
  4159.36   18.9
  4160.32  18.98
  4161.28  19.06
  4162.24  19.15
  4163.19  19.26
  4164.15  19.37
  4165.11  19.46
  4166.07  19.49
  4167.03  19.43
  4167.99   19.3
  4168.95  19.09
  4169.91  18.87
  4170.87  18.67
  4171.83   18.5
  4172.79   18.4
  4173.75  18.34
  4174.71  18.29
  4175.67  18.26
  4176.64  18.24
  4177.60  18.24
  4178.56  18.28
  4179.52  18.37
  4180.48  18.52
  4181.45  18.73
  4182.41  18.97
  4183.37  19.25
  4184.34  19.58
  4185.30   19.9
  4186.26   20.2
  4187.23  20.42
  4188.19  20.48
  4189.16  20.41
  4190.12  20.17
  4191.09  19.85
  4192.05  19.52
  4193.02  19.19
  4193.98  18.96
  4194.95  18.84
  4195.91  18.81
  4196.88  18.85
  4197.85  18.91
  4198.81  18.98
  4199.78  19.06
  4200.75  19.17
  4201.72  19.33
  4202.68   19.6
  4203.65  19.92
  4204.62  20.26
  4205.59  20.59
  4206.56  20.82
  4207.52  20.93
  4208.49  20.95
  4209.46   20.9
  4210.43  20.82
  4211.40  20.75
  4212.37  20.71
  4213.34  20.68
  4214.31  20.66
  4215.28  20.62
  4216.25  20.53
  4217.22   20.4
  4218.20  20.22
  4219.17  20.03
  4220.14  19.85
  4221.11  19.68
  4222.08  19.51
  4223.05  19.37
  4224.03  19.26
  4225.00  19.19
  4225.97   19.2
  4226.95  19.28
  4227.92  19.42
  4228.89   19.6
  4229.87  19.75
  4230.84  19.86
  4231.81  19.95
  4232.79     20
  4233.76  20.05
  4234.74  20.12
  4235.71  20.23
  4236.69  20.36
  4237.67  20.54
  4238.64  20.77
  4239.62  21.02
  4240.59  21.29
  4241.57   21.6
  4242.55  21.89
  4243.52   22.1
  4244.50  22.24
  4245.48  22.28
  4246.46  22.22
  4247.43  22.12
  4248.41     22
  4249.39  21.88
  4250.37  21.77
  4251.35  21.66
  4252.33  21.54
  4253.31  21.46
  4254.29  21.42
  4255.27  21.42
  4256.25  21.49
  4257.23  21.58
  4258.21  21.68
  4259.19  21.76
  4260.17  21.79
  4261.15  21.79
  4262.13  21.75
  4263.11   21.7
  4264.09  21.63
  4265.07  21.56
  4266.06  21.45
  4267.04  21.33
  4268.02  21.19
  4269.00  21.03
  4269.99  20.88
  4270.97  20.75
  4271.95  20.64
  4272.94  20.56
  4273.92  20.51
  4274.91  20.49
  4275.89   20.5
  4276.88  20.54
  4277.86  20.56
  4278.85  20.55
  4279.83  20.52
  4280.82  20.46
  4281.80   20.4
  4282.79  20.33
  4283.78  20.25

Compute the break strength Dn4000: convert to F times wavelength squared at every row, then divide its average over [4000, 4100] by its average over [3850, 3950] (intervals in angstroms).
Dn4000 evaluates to 1.9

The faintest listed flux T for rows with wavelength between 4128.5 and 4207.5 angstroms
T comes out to 18.24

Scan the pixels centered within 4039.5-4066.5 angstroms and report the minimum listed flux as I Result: 18.21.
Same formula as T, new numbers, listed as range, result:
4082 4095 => 19.92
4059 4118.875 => 17.92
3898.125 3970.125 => 6.903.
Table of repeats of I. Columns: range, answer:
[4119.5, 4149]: 18.59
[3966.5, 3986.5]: 7.706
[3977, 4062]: 13.79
